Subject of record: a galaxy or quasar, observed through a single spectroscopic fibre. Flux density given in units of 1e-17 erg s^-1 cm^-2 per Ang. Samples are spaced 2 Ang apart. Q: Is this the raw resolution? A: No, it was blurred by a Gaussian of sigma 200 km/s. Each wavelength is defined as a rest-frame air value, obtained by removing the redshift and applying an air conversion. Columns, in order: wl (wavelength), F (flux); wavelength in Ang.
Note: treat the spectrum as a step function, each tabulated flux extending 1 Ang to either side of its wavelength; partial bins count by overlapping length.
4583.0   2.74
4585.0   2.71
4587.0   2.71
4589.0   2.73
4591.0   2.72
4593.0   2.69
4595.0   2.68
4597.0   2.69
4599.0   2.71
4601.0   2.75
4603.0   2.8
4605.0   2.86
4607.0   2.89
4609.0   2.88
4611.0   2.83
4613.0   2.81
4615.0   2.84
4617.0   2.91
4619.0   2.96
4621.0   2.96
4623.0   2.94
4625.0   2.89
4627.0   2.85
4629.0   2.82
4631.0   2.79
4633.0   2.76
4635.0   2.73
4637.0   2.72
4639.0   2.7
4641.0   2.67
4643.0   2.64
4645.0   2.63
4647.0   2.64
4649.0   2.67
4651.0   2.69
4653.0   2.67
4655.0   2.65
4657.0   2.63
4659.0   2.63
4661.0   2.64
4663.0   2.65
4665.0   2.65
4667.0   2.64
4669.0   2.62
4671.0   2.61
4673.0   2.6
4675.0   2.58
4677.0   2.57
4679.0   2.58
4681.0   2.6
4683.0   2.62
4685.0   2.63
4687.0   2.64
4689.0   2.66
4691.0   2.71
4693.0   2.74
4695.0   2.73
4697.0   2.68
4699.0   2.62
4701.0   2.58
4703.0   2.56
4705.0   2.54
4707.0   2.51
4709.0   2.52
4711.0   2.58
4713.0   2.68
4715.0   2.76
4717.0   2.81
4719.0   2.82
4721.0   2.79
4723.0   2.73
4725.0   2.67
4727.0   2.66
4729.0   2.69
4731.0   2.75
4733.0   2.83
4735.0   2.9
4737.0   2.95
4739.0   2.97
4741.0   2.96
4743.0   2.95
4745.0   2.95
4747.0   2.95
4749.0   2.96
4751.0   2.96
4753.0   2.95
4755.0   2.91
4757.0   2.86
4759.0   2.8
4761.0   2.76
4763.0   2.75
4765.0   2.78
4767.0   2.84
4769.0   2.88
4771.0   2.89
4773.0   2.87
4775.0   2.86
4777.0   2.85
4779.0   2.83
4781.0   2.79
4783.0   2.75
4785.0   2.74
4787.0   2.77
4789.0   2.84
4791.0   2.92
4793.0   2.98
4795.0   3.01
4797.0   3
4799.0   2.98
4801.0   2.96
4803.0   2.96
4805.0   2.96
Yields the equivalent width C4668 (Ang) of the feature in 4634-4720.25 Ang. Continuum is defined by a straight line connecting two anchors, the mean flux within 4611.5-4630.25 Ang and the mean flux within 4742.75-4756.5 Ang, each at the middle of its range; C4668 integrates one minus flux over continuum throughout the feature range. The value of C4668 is 7.8 Ang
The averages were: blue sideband 2.88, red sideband 2.94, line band 2.65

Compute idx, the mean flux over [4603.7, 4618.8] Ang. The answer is 2.86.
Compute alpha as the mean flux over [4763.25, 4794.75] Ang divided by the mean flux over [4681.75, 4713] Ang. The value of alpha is 1.1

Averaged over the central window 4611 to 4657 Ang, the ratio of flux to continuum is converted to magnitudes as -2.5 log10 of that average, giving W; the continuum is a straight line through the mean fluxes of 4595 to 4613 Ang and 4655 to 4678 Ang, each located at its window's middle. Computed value -0.02 mag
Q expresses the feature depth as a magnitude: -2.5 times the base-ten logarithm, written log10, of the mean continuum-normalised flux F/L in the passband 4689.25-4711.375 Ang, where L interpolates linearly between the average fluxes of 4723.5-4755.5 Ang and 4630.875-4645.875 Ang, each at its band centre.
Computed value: 0.08 mag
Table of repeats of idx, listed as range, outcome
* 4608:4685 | 2.72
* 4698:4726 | 2.66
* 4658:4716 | 2.63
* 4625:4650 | 2.73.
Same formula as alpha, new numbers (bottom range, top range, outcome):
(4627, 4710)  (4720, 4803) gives 1.08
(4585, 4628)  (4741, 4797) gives 1.02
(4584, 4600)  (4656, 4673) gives 0.97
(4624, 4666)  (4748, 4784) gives 1.05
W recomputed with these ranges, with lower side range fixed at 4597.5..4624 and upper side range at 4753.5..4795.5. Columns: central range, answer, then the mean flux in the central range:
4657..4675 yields 0.09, 2.63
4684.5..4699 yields 0.07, 2.68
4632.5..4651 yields 0.07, 2.68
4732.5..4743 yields -0.03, 2.93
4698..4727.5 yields 0.08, 2.66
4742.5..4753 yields -0.04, 2.95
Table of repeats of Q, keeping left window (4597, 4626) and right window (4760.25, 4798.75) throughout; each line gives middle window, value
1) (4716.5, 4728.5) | 0.04 mag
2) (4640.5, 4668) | 0.08 mag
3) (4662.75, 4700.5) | 0.09 mag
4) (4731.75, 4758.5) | -0.03 mag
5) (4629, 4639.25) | 0.04 mag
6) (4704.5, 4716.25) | 0.10 mag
